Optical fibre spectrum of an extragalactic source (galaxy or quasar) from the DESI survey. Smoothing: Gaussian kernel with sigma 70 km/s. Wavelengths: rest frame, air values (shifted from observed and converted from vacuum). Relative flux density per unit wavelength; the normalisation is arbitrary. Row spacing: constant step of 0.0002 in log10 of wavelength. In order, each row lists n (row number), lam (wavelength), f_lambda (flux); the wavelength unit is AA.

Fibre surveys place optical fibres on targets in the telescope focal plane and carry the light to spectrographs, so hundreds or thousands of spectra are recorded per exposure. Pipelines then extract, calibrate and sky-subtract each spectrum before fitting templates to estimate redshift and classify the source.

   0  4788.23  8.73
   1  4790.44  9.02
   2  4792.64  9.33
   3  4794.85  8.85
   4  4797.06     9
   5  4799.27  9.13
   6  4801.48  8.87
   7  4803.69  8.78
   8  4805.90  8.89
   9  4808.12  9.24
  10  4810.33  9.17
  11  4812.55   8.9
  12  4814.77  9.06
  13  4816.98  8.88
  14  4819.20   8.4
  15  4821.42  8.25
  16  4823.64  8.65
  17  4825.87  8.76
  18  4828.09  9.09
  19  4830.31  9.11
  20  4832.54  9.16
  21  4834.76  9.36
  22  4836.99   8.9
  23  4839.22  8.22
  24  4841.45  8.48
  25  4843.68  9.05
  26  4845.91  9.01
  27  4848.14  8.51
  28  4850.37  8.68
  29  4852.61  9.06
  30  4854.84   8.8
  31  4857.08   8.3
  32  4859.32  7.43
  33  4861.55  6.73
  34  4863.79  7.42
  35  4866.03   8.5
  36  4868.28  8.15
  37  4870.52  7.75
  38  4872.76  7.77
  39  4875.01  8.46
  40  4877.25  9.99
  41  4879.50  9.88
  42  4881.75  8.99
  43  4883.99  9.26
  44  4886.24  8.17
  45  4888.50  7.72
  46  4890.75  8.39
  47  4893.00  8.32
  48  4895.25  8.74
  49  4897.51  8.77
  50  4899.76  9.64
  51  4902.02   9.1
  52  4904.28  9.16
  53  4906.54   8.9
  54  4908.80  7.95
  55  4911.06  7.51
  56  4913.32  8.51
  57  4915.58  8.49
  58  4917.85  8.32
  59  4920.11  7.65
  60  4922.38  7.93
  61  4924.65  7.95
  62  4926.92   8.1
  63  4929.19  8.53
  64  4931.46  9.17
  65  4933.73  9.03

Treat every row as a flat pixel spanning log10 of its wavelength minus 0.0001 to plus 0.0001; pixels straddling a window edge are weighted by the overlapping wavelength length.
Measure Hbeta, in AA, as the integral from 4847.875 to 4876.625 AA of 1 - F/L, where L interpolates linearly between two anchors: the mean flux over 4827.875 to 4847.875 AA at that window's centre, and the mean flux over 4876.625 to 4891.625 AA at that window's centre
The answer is 2.4 AA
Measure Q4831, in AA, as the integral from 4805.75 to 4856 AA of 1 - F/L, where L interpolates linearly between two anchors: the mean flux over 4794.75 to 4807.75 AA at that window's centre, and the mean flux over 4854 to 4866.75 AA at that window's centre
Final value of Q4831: -2.9 AA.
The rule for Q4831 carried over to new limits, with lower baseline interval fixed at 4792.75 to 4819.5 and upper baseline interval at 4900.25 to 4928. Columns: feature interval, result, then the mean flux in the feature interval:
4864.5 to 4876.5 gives 0.6 AA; 8.16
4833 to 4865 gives 1.0 AA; 8.44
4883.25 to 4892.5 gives 0.1 AA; 8.34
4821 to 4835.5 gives -0.2 AA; 8.93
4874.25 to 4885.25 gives -1.0 AA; 9.34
